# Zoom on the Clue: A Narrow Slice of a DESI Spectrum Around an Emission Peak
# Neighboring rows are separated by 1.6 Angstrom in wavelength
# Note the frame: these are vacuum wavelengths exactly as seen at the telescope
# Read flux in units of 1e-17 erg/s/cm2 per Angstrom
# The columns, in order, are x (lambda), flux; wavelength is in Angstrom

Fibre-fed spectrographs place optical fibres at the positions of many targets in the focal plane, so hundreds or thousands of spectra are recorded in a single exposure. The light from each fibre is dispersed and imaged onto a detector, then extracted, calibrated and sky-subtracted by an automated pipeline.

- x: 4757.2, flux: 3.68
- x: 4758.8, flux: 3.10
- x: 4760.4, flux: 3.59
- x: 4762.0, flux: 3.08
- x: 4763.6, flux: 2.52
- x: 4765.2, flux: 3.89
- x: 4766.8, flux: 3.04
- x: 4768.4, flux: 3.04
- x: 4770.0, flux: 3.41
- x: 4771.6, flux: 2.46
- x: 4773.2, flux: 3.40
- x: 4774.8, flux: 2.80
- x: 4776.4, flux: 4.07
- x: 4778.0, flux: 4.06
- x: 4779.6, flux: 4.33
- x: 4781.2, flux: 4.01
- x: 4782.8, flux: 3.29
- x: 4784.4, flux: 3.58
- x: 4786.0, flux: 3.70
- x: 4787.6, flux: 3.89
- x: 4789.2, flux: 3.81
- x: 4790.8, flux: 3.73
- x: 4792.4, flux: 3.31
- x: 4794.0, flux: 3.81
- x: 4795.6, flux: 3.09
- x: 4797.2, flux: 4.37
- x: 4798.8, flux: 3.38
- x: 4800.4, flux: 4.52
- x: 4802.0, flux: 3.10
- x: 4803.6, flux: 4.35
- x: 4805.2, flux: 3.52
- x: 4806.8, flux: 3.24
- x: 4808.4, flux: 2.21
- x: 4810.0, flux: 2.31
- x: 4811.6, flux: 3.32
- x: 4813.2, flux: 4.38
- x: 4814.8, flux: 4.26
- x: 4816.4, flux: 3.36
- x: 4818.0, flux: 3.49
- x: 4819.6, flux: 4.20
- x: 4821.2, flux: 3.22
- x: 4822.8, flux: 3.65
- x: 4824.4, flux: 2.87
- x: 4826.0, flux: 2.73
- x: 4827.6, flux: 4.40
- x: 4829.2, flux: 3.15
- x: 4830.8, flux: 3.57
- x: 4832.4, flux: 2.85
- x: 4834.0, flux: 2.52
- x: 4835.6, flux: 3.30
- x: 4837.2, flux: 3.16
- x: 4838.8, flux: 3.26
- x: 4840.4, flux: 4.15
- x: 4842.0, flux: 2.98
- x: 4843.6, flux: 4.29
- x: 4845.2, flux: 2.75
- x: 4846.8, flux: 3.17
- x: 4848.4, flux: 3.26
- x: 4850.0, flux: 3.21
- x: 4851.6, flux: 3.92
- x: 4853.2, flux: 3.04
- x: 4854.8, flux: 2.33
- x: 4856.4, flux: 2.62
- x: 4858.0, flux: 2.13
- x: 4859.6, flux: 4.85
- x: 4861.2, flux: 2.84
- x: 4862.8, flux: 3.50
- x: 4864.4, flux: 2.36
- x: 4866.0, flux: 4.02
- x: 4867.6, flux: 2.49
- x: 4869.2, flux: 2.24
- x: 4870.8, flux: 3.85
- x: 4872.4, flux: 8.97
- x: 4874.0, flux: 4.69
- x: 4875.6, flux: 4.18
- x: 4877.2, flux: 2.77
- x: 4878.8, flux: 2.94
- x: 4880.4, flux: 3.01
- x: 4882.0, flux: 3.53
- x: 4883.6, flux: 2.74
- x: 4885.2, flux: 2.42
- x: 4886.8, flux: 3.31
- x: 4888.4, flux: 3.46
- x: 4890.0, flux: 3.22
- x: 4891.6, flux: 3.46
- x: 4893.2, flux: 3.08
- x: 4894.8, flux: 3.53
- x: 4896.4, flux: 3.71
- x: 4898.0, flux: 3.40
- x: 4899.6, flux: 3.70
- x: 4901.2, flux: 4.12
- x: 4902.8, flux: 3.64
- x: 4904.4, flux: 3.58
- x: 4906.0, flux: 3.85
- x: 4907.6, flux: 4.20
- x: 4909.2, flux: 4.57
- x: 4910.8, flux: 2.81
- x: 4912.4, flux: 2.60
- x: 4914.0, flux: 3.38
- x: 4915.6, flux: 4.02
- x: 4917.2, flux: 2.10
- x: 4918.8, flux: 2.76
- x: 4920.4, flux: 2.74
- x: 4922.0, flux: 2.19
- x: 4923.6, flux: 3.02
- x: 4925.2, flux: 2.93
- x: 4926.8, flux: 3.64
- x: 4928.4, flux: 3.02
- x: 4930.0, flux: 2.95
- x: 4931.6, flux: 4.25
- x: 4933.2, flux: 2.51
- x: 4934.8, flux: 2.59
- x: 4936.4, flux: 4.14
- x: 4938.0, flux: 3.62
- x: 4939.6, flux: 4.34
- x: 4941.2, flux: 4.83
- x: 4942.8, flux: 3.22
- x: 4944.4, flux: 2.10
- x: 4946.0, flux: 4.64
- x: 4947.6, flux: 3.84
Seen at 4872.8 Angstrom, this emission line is Hgamma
